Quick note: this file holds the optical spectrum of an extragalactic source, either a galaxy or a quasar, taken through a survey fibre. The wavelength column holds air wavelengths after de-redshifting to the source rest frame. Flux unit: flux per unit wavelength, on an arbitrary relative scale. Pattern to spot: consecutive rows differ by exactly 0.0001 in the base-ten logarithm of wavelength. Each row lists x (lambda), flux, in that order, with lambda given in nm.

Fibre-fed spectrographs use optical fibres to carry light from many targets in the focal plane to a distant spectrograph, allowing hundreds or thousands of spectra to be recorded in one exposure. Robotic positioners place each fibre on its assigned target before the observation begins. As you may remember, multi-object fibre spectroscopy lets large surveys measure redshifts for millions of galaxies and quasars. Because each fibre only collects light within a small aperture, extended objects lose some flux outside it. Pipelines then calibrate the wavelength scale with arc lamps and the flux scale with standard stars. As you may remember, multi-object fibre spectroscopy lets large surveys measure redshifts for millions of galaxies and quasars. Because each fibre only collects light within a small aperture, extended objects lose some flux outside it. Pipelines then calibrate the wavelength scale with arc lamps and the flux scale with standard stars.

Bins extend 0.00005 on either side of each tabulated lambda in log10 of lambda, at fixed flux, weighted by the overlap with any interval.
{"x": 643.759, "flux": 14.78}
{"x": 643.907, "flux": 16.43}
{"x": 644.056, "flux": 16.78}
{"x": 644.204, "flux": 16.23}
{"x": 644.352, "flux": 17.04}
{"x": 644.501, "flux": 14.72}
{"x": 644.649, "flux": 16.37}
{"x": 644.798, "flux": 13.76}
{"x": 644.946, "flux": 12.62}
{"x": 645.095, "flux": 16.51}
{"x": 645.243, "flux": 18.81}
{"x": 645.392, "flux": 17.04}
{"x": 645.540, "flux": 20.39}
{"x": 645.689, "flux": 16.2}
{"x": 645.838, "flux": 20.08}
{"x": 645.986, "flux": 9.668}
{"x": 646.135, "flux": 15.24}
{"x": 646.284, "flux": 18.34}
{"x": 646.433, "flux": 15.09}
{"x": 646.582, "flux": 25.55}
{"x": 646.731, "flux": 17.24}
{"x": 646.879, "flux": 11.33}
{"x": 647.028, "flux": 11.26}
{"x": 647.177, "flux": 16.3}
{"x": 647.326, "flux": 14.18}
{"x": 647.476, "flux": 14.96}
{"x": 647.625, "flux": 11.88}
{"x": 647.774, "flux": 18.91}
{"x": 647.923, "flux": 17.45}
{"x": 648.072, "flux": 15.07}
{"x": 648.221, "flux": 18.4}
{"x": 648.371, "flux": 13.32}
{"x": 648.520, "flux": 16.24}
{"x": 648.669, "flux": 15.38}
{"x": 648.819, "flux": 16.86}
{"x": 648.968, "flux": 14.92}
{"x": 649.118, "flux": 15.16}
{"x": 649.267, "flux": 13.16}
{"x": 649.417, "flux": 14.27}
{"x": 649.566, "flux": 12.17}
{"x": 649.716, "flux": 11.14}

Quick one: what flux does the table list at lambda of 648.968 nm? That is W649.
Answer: 14.92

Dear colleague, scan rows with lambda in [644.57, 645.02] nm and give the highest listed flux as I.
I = 16.37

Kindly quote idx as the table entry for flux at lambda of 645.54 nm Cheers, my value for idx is 20.39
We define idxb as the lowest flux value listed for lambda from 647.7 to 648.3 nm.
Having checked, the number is 15.07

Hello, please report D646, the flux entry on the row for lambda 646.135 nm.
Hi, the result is 15.24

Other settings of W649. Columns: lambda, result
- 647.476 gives 14.96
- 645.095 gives 16.51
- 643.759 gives 14.78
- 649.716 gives 11.14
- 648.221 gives 18.4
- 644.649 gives 16.37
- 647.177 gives 16.3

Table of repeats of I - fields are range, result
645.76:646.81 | 25.55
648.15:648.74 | 18.4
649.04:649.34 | 15.16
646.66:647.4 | 17.24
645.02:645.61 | 20.39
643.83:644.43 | 17.04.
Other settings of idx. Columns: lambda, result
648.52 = 16.24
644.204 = 16.23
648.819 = 16.86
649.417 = 14.27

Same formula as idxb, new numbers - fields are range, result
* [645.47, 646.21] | 9.668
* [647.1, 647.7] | 11.88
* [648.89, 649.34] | 13.16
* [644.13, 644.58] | 14.72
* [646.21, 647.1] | 11.26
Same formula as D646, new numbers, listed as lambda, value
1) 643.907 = 16.43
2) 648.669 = 15.38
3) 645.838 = 20.08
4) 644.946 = 12.62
